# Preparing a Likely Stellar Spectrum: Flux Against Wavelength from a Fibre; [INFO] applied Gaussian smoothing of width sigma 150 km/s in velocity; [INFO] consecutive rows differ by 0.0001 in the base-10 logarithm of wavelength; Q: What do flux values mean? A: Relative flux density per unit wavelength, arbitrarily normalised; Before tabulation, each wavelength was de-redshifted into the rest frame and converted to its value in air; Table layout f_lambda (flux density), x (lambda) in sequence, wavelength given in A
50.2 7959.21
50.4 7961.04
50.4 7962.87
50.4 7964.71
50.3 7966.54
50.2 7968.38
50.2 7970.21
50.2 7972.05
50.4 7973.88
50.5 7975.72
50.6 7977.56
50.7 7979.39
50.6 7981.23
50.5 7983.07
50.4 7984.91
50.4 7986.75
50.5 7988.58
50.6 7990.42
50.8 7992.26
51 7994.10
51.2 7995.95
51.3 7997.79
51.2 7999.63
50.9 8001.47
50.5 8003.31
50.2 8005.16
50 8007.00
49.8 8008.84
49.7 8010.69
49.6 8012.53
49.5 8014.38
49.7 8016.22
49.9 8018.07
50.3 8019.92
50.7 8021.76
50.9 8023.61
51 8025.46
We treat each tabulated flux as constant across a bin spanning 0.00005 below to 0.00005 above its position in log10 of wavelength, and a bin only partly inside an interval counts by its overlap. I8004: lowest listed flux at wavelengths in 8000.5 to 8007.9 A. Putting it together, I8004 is 50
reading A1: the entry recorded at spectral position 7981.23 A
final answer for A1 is 50.6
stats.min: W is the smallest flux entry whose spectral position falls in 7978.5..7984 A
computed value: 50.5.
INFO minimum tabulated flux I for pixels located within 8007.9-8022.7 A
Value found 49.5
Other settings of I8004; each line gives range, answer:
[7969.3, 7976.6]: 50.2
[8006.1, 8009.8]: 49.8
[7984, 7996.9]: 50.4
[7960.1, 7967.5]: 50.3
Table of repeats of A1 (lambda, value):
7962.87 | 50.4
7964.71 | 50.4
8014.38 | 49.5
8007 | 50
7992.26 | 50.8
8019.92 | 50.3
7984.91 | 50.4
